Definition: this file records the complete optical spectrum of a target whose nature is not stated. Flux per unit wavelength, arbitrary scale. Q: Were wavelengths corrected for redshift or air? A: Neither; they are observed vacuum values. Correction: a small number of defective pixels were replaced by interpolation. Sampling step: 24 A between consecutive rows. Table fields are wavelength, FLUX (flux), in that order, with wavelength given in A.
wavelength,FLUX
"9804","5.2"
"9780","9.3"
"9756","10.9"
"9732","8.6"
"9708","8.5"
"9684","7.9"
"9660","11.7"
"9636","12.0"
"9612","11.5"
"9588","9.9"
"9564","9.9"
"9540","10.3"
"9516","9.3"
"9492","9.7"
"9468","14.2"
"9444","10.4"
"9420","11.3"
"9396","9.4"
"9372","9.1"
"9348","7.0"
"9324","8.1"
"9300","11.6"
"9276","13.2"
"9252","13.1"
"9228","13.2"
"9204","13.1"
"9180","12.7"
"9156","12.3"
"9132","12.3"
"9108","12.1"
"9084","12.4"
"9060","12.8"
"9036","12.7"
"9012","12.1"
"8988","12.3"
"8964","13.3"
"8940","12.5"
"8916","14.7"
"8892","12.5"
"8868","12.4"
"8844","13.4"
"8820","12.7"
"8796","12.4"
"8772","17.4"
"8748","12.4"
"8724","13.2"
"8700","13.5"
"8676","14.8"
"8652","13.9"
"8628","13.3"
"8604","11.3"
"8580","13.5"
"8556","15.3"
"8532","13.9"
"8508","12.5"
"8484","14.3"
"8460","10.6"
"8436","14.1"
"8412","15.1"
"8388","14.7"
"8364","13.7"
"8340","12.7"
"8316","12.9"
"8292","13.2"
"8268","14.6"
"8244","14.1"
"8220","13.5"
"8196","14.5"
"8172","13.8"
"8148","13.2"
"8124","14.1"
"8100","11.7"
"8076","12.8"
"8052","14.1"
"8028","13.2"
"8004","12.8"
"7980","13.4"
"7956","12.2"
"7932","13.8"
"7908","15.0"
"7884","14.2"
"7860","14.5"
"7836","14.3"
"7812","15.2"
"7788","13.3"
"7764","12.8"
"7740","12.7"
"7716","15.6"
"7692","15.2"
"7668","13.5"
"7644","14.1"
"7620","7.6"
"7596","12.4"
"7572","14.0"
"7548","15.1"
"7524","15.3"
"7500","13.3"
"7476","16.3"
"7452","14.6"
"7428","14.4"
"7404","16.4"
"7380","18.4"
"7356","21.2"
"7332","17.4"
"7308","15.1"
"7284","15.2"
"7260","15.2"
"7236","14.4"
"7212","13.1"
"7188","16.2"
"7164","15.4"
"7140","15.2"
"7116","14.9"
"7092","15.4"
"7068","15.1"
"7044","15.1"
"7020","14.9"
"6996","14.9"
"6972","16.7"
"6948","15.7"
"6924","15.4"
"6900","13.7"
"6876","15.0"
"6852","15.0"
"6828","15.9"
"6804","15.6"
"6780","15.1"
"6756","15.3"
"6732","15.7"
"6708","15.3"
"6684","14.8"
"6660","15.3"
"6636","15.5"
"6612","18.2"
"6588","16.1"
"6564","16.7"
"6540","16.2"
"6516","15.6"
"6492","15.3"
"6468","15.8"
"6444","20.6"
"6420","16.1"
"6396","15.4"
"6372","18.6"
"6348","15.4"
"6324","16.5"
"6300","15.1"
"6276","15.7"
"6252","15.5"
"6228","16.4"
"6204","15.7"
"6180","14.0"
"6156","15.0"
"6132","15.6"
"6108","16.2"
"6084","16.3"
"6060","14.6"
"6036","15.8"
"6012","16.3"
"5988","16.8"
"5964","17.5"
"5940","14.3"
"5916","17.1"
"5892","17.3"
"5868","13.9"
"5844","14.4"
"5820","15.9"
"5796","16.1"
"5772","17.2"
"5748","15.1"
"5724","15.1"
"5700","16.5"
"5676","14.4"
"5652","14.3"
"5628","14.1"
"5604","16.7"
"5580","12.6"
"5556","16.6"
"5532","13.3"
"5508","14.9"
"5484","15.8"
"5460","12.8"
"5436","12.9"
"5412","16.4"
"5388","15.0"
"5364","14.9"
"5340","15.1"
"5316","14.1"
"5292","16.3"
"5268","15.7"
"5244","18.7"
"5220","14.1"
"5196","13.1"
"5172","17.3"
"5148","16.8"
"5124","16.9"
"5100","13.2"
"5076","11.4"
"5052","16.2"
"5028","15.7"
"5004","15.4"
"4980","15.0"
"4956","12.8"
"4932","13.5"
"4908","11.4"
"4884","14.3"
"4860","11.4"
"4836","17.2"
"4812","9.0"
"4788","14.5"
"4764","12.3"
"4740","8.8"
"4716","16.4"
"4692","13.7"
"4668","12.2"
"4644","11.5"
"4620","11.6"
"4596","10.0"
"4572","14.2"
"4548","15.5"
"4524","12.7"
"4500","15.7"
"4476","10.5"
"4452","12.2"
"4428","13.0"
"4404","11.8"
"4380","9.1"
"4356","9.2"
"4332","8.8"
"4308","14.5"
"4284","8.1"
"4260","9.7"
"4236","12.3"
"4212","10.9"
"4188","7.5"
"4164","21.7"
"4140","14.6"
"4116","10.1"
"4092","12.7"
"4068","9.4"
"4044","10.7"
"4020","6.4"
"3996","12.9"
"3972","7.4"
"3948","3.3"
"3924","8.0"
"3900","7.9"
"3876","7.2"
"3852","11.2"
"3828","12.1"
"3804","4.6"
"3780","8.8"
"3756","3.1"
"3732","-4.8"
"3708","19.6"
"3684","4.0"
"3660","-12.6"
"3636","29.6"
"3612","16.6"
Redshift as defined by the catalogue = 0.12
